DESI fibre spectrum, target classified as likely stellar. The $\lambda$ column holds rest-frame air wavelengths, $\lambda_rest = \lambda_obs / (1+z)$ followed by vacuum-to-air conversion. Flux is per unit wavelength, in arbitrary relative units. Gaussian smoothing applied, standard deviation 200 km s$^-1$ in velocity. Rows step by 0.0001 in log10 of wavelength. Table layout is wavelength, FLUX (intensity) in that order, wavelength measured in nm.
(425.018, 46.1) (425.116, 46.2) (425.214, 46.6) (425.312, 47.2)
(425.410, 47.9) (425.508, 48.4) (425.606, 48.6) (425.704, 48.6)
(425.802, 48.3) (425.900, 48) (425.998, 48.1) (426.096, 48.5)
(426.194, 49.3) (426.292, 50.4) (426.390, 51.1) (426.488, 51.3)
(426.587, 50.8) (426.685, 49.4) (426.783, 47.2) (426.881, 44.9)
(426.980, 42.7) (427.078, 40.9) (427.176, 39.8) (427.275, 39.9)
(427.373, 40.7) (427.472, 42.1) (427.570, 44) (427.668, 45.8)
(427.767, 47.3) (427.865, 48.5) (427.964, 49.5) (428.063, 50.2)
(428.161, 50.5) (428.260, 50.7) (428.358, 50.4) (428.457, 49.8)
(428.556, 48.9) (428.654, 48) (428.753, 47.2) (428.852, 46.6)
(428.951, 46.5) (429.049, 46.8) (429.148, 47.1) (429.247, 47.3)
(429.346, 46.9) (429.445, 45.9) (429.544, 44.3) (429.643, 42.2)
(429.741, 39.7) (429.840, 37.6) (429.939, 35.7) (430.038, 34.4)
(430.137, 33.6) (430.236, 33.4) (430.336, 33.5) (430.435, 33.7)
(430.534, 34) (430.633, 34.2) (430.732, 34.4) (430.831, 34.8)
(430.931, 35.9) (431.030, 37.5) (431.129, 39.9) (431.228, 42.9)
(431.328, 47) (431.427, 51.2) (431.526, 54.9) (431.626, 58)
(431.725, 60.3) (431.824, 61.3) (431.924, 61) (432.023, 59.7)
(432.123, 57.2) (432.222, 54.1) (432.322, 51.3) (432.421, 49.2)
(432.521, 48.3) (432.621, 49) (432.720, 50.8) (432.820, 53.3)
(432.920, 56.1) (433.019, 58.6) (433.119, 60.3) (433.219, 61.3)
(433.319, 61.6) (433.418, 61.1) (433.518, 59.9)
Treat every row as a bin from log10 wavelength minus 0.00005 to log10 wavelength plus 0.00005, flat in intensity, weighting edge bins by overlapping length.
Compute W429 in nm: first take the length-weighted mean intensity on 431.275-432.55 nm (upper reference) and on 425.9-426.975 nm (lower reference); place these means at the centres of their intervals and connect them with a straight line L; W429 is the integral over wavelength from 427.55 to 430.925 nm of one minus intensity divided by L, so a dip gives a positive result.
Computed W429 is 0.577 nm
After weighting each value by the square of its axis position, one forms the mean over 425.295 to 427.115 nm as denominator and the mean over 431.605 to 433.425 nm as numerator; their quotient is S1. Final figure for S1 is 1.21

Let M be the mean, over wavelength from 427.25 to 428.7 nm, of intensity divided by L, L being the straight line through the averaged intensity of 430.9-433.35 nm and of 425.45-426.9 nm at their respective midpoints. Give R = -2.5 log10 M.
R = 0.07 mag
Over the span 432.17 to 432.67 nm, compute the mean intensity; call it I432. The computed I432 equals 50.4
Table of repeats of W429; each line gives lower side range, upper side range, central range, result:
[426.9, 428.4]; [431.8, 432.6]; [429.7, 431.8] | 0.46 nm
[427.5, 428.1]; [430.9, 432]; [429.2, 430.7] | 0.33 nm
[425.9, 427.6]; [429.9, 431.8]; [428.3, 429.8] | -0.12 nm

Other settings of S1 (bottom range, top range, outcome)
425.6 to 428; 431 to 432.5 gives 1.15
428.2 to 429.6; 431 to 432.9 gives 1.11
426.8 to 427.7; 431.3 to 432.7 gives 1.31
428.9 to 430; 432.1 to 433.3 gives 1.26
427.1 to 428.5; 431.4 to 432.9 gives 1.21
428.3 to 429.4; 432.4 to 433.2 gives 1.14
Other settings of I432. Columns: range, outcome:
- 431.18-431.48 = 47.2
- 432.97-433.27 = 59.9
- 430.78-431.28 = 38.2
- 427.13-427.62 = 41.3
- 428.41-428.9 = 48.1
